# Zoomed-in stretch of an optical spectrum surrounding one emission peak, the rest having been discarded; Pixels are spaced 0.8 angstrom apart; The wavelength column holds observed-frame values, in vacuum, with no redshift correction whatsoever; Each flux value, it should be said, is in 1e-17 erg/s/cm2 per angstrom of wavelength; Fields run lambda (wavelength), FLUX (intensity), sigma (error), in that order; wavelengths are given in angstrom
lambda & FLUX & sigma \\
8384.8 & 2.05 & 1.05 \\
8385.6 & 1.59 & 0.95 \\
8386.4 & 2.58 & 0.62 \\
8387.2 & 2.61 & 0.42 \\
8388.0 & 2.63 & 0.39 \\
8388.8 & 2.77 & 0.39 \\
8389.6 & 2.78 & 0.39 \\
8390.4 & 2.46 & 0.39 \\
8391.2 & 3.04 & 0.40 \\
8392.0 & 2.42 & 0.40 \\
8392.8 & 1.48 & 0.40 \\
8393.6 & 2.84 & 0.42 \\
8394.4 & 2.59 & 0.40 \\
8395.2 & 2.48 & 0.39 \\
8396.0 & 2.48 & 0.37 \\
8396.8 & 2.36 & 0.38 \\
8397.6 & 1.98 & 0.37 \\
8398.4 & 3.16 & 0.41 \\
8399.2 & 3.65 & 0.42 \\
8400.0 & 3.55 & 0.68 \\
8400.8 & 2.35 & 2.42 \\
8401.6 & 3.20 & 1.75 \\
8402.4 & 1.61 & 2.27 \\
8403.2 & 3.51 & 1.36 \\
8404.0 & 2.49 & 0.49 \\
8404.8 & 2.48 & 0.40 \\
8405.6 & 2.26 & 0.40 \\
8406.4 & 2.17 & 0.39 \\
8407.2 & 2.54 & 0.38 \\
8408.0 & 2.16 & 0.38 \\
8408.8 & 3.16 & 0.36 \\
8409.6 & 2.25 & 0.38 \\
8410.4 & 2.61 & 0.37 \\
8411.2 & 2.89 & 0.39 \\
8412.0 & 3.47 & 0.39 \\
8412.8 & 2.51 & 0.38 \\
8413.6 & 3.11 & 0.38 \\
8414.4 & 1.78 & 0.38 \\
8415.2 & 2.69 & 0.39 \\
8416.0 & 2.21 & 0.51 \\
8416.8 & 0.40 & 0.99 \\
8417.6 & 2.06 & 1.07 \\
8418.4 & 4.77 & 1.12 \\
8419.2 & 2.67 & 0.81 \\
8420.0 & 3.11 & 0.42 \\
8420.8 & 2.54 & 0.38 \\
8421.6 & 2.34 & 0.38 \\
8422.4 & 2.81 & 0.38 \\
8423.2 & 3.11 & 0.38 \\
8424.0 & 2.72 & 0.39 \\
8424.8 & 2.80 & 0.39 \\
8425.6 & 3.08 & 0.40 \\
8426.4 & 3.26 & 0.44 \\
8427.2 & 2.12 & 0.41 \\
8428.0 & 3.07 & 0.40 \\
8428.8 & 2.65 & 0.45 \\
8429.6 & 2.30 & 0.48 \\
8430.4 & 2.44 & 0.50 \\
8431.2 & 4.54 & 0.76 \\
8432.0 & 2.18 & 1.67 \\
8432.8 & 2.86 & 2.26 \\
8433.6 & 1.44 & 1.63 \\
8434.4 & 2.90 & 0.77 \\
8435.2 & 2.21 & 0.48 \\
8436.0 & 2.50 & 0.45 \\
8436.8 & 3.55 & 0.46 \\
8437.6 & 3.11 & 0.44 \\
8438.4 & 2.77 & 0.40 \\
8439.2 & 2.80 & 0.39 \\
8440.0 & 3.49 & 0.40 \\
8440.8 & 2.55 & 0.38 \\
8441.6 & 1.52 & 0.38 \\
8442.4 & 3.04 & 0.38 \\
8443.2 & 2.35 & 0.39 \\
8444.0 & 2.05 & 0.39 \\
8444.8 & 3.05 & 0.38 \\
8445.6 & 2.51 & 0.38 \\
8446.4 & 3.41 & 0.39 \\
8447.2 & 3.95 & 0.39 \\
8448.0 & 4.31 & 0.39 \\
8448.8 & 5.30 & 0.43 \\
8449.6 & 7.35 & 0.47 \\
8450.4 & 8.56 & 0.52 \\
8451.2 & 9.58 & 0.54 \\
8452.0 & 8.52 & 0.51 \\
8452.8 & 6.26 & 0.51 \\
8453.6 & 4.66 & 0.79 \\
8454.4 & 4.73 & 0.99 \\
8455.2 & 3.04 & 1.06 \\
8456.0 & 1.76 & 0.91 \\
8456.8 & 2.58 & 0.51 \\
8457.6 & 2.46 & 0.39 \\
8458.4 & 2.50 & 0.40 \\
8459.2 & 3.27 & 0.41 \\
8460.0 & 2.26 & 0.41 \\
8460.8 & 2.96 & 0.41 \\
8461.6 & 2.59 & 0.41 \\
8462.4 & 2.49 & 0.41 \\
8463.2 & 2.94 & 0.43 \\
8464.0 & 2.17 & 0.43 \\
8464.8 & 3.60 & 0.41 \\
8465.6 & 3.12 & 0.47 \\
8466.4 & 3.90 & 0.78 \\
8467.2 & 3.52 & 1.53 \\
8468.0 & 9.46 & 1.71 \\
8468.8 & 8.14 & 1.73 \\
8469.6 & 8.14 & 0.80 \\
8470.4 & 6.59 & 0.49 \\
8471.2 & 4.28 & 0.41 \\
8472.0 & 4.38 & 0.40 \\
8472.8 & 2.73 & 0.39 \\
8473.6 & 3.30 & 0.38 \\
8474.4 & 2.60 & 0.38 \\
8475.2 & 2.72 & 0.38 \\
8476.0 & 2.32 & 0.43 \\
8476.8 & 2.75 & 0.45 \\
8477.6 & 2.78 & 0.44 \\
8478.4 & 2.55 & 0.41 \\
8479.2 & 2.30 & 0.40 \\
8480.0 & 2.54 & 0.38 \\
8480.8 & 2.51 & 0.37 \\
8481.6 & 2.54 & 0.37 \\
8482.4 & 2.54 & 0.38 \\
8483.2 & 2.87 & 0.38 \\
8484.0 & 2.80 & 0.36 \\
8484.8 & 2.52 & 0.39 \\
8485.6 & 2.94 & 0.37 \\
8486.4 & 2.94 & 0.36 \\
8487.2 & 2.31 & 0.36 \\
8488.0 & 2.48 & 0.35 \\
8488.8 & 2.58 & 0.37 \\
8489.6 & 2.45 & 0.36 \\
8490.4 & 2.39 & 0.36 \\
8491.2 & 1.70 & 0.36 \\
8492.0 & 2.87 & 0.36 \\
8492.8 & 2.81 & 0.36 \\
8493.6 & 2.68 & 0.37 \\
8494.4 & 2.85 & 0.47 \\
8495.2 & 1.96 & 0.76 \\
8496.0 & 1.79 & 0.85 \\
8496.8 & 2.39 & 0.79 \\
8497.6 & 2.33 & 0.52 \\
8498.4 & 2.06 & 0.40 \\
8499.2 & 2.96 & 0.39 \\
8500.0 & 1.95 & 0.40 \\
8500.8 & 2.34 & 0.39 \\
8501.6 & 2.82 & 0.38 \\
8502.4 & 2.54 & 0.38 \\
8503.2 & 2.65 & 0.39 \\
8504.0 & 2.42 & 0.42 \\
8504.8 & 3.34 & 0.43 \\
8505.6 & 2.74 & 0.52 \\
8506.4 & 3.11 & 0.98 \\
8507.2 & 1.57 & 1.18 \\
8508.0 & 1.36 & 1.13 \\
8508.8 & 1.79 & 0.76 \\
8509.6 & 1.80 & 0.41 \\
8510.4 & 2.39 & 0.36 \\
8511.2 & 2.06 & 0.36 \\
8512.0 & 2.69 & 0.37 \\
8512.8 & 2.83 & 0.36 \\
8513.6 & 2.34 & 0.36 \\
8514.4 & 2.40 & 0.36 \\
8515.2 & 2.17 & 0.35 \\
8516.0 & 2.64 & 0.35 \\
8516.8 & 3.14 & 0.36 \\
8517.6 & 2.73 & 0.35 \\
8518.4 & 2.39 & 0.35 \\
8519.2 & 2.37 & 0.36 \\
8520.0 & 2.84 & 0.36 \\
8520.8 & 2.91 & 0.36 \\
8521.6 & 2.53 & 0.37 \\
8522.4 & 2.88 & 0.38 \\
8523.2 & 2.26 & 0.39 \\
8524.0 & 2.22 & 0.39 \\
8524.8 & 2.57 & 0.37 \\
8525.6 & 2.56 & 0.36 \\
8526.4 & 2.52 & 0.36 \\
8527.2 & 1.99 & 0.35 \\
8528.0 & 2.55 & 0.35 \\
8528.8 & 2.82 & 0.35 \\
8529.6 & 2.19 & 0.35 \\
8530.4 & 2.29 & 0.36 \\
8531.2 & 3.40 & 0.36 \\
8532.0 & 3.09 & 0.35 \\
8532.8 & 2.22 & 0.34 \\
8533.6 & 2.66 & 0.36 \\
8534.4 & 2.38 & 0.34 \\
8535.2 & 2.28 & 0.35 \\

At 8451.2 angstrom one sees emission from [S II] 6716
